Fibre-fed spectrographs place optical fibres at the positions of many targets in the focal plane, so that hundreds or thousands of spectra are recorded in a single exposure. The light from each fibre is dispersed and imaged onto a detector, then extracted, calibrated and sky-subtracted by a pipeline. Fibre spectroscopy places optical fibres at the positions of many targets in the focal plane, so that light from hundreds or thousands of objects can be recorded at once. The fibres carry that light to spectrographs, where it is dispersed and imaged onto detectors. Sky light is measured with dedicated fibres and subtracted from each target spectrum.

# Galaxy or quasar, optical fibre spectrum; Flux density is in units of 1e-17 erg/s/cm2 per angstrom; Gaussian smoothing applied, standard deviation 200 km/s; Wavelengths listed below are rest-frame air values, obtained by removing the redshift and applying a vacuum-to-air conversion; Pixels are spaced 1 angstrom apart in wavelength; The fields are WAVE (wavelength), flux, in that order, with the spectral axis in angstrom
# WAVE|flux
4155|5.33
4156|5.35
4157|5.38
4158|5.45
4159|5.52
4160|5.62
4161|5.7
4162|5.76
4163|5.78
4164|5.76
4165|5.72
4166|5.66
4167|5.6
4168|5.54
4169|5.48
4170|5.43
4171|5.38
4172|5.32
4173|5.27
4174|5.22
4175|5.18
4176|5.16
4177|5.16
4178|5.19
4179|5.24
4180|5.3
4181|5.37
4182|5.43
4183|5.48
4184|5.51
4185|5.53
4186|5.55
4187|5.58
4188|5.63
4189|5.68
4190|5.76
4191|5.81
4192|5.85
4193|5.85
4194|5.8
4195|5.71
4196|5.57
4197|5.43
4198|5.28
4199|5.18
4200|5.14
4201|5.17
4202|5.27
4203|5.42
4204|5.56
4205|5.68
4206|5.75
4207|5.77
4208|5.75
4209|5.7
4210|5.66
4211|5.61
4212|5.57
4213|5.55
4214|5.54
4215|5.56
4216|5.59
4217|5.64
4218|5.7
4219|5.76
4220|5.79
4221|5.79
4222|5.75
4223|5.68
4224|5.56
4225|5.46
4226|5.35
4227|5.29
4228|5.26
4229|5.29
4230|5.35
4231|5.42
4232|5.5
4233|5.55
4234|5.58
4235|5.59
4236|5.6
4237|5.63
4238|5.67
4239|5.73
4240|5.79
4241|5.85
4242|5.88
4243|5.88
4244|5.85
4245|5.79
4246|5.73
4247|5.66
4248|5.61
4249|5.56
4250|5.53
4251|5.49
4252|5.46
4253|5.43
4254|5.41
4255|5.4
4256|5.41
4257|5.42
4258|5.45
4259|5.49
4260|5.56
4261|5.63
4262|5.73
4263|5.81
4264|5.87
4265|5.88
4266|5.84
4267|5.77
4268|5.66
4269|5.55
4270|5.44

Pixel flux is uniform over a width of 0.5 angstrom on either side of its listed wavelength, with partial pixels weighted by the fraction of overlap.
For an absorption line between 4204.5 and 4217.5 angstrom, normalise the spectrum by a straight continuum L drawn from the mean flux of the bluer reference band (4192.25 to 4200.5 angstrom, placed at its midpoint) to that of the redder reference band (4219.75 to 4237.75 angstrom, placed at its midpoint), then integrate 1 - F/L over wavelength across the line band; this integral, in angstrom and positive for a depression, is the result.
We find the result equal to -0.3 angstrom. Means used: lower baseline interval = 5.51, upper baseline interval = 5.52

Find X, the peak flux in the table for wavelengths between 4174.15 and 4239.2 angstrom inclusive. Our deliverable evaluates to 5.85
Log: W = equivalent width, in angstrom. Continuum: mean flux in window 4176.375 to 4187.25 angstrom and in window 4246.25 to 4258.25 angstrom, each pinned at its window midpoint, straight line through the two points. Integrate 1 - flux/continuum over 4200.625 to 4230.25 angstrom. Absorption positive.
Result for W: -0.69 angstrom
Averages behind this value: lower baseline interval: 5.39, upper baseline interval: 5.49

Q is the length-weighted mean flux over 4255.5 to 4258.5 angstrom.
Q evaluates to 5.43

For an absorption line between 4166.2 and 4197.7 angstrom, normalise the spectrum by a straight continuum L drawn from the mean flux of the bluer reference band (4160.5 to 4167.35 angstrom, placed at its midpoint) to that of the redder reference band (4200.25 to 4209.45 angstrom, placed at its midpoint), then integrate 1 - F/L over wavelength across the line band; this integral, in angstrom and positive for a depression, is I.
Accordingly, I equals 0.9 angstrom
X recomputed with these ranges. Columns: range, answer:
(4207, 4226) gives 5.79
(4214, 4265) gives 5.88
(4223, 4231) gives 5.68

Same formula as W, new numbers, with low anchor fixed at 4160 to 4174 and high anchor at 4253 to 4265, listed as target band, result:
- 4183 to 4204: 0.10 angstrom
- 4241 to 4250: -0.28 angstrom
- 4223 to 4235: 0.28 angstrom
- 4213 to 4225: -0.20 angstrom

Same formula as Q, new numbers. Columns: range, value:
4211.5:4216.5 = 5.56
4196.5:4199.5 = 5.3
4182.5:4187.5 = 5.53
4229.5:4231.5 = 5.38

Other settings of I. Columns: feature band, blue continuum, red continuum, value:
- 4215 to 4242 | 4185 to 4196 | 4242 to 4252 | 0.47 angstrom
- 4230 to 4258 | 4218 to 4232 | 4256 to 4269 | -0.04 angstrom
